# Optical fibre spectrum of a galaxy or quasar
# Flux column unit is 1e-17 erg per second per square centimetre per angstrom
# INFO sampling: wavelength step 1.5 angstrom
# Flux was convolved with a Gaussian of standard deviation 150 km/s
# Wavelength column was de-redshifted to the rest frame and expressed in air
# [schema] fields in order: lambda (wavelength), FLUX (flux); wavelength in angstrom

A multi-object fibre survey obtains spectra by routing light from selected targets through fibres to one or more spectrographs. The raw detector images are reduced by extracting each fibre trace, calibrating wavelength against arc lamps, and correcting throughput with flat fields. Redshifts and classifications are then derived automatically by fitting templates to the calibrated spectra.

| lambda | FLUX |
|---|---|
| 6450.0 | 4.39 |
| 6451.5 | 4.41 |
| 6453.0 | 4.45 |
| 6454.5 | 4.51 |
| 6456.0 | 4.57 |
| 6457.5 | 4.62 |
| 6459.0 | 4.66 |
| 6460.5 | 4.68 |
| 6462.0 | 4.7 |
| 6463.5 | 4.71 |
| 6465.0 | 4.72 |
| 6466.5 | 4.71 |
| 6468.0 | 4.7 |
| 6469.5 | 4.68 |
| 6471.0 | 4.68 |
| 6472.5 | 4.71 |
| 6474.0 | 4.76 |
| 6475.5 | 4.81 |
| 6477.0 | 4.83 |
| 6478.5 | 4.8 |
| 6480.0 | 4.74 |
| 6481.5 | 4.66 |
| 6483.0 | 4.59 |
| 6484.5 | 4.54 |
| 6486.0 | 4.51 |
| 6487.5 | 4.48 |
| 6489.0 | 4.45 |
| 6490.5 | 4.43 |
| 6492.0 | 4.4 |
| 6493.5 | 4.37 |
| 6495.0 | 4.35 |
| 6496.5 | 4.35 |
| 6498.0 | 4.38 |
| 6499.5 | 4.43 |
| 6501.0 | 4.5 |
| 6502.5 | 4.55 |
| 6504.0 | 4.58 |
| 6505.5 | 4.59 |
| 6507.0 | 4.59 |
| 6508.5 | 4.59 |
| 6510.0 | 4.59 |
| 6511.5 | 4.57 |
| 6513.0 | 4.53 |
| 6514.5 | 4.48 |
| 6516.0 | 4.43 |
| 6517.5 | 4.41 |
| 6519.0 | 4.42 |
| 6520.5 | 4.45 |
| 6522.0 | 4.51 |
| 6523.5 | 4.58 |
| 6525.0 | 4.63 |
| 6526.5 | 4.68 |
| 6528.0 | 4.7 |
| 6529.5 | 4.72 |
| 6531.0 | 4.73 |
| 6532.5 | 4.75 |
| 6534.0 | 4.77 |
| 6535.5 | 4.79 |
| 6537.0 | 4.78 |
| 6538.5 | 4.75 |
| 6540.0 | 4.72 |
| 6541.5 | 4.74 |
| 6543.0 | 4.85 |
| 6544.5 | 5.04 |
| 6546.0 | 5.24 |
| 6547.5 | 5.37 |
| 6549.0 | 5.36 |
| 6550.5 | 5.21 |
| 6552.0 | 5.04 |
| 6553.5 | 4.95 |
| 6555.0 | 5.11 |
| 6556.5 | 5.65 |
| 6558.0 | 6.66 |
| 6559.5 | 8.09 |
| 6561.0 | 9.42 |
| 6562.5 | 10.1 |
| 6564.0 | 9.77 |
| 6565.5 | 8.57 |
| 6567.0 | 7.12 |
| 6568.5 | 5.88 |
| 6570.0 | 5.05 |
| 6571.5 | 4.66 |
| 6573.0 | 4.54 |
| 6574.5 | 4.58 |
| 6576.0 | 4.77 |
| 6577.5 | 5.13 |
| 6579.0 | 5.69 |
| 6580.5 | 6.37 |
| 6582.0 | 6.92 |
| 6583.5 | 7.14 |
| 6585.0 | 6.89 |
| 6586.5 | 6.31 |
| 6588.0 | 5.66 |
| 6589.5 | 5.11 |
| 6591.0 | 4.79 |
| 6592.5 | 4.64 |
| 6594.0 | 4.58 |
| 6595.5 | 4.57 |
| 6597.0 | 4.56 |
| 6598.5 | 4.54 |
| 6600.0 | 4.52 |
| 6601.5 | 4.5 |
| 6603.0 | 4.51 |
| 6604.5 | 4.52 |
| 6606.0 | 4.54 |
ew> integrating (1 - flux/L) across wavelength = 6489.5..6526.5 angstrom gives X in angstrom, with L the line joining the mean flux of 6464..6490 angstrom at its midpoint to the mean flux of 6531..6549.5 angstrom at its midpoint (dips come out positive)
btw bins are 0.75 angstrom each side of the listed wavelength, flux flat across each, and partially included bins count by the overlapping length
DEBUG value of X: 2.3 angstrom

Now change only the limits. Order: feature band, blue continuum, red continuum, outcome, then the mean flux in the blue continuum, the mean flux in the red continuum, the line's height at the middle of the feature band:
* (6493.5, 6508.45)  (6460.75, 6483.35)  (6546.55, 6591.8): 1.97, 4.72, 6.19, 5.16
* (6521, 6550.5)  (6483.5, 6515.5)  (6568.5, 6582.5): 0.28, 4.49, 5.3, 4.88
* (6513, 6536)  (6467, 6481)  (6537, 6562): 3.25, 4.74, 5.66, 5.35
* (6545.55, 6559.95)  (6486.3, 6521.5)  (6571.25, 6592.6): -1.24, 4.48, 5.6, 5.18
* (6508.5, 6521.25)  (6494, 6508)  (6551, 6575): 1.17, 4.48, 6.58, 4.95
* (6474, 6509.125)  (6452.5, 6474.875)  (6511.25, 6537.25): 0.65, 4.66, 4.6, 4.63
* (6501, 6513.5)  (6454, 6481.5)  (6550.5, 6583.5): 1.85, 4.7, 6.37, 5.37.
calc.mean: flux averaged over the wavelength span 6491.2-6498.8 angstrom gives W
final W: 4.37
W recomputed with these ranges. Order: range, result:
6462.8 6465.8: 4.71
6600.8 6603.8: 4.51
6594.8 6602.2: 4.54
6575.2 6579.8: 5.2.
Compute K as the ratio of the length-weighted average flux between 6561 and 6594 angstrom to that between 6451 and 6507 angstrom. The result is 1.36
